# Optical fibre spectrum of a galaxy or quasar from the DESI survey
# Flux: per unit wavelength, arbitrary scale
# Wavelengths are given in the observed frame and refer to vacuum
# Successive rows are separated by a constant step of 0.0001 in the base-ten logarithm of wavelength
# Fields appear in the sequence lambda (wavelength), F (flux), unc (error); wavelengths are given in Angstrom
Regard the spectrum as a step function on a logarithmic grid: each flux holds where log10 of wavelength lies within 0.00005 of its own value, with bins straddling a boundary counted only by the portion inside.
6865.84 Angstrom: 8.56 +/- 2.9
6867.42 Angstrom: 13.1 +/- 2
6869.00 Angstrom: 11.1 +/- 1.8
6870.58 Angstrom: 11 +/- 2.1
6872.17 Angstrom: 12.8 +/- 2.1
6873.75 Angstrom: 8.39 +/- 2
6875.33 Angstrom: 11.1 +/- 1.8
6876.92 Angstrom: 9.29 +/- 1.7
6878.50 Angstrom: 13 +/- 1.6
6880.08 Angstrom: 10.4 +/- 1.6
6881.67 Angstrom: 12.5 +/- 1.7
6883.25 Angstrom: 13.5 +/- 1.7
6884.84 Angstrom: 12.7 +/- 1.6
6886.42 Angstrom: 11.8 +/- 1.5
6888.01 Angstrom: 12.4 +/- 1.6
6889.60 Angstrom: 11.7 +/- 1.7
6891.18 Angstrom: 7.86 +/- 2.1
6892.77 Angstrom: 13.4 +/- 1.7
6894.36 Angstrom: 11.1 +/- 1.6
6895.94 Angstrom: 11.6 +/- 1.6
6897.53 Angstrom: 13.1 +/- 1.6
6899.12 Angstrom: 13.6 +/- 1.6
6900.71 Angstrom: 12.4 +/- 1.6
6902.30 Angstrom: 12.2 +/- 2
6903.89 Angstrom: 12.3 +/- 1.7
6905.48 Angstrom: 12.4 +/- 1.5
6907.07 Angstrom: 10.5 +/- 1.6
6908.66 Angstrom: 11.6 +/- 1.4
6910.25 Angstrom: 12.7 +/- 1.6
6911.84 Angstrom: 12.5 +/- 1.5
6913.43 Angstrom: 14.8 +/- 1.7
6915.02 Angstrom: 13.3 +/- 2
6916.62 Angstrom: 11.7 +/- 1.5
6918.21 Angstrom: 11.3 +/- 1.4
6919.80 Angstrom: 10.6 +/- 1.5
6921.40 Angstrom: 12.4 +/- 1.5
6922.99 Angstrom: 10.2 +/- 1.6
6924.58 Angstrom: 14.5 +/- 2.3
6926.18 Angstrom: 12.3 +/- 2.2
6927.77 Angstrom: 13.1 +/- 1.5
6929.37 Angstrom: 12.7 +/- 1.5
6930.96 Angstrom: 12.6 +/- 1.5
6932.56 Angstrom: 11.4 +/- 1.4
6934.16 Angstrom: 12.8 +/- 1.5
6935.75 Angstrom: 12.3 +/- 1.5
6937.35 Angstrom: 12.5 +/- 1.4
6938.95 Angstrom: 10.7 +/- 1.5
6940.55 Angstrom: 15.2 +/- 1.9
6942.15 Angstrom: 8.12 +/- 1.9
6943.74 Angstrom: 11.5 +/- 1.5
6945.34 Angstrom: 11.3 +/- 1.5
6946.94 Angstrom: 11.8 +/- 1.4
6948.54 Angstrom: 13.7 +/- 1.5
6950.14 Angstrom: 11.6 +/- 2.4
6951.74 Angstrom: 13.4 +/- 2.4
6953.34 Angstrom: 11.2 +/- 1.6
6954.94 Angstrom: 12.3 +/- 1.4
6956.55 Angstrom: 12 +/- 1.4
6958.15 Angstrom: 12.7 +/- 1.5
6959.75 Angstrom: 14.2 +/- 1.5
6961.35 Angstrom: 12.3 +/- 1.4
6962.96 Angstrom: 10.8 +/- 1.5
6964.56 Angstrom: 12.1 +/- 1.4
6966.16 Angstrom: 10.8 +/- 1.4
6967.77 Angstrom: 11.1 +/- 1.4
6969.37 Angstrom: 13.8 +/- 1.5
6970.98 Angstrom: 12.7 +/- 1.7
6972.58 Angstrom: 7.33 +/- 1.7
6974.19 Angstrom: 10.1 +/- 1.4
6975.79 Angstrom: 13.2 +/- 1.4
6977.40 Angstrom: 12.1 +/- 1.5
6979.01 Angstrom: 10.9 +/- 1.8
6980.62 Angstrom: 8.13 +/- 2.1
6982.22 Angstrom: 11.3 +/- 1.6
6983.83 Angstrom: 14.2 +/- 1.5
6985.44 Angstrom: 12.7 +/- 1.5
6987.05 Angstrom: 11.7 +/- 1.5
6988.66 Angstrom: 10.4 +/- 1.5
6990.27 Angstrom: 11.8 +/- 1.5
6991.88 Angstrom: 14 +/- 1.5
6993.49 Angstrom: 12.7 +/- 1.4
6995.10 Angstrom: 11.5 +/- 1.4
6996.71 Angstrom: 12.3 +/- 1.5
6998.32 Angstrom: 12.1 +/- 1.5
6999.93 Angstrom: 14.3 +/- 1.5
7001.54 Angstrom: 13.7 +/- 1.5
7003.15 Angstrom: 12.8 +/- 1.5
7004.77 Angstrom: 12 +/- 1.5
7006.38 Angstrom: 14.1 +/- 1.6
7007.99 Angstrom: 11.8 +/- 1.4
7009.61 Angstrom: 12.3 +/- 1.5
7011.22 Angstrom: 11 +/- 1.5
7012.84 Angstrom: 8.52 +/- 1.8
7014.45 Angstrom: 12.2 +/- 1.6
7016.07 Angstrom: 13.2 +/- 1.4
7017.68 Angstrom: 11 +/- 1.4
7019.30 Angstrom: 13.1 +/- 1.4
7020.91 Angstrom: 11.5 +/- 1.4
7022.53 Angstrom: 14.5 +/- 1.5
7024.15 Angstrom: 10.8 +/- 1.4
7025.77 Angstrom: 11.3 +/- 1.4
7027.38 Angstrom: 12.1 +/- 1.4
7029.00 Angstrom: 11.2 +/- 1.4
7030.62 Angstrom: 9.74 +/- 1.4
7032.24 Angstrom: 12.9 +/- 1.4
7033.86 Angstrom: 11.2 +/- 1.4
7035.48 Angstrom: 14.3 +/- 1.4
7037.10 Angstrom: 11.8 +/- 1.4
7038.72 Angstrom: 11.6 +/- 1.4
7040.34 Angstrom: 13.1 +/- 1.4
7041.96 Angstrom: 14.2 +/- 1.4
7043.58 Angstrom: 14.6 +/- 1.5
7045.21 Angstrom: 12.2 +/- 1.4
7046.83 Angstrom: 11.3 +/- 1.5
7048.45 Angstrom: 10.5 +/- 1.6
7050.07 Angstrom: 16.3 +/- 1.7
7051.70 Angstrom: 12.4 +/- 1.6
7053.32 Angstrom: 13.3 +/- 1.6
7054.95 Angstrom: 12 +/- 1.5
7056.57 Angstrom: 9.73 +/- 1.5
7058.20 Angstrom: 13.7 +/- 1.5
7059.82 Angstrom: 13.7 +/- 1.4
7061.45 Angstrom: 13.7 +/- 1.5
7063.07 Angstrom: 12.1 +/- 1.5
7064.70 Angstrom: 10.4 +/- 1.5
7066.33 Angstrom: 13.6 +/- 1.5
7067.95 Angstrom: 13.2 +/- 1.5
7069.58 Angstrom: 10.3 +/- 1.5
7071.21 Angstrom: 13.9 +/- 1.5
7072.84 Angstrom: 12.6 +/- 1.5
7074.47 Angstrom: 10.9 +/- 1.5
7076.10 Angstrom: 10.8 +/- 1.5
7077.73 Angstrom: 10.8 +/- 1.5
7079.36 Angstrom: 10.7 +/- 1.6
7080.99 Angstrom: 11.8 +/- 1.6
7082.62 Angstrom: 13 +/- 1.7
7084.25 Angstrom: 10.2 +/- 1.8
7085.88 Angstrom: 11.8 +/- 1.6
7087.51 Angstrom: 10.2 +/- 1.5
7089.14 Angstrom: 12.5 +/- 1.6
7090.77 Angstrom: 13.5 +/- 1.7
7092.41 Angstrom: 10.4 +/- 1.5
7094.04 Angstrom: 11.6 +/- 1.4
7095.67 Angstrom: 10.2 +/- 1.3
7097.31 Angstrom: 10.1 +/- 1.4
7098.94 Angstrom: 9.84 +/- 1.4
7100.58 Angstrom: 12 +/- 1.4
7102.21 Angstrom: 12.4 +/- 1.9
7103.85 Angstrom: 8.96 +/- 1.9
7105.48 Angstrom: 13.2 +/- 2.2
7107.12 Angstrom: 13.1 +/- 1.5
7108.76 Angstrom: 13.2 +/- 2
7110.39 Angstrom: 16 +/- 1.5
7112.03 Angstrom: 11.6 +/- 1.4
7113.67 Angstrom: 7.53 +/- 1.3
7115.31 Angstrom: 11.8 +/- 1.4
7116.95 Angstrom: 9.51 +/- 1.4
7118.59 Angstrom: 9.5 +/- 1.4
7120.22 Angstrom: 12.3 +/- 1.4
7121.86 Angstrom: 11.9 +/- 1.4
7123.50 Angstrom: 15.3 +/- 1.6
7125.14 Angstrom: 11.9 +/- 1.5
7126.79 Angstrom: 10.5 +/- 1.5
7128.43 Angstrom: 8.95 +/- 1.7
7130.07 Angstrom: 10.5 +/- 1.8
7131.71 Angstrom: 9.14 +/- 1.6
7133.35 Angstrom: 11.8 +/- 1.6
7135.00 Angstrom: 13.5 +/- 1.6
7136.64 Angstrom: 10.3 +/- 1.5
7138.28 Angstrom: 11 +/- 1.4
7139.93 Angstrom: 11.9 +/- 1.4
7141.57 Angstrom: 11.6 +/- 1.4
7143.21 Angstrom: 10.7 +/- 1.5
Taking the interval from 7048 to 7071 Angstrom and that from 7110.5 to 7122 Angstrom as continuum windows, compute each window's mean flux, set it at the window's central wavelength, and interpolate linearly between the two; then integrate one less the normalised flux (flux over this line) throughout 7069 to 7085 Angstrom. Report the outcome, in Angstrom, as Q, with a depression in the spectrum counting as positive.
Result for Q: 0.68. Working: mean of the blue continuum 12.6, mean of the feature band 11.5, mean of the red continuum 10.8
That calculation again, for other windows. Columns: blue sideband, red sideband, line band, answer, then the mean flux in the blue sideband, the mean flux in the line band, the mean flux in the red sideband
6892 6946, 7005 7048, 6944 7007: 0.5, 12.2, 12.1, 12.1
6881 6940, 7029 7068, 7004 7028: 0.9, 12.2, 12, 12.5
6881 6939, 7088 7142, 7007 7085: -2.8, 12.2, 12.1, 11.4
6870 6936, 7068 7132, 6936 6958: -0.2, 12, 12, 11.4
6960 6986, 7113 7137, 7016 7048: -2.6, 11.5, 12.2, 11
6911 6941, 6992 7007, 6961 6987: 2.6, 12.4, 11.5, 12.9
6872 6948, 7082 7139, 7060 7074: -1.2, 12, 12.5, 11.4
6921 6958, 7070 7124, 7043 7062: -1.6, 12.2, 12.7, 11.6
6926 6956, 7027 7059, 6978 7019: 0.8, 12.1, 12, 12.4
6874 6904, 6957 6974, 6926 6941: -0.9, 11.8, 12.5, 11.7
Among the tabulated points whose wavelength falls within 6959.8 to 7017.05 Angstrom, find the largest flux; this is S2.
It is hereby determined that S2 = 14.3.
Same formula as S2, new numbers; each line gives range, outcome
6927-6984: 15.2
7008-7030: 14.5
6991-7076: 16.3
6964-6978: 13.8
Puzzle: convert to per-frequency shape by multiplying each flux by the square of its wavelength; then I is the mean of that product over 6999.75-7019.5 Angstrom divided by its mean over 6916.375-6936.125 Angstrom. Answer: 1.03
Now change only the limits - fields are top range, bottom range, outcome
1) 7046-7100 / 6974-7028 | 1.00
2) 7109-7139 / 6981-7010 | 0.94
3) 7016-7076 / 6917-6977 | 1.06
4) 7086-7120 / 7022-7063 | 0.93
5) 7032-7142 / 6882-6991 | 1.03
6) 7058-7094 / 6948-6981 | 1.05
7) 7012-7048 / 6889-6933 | 1.03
